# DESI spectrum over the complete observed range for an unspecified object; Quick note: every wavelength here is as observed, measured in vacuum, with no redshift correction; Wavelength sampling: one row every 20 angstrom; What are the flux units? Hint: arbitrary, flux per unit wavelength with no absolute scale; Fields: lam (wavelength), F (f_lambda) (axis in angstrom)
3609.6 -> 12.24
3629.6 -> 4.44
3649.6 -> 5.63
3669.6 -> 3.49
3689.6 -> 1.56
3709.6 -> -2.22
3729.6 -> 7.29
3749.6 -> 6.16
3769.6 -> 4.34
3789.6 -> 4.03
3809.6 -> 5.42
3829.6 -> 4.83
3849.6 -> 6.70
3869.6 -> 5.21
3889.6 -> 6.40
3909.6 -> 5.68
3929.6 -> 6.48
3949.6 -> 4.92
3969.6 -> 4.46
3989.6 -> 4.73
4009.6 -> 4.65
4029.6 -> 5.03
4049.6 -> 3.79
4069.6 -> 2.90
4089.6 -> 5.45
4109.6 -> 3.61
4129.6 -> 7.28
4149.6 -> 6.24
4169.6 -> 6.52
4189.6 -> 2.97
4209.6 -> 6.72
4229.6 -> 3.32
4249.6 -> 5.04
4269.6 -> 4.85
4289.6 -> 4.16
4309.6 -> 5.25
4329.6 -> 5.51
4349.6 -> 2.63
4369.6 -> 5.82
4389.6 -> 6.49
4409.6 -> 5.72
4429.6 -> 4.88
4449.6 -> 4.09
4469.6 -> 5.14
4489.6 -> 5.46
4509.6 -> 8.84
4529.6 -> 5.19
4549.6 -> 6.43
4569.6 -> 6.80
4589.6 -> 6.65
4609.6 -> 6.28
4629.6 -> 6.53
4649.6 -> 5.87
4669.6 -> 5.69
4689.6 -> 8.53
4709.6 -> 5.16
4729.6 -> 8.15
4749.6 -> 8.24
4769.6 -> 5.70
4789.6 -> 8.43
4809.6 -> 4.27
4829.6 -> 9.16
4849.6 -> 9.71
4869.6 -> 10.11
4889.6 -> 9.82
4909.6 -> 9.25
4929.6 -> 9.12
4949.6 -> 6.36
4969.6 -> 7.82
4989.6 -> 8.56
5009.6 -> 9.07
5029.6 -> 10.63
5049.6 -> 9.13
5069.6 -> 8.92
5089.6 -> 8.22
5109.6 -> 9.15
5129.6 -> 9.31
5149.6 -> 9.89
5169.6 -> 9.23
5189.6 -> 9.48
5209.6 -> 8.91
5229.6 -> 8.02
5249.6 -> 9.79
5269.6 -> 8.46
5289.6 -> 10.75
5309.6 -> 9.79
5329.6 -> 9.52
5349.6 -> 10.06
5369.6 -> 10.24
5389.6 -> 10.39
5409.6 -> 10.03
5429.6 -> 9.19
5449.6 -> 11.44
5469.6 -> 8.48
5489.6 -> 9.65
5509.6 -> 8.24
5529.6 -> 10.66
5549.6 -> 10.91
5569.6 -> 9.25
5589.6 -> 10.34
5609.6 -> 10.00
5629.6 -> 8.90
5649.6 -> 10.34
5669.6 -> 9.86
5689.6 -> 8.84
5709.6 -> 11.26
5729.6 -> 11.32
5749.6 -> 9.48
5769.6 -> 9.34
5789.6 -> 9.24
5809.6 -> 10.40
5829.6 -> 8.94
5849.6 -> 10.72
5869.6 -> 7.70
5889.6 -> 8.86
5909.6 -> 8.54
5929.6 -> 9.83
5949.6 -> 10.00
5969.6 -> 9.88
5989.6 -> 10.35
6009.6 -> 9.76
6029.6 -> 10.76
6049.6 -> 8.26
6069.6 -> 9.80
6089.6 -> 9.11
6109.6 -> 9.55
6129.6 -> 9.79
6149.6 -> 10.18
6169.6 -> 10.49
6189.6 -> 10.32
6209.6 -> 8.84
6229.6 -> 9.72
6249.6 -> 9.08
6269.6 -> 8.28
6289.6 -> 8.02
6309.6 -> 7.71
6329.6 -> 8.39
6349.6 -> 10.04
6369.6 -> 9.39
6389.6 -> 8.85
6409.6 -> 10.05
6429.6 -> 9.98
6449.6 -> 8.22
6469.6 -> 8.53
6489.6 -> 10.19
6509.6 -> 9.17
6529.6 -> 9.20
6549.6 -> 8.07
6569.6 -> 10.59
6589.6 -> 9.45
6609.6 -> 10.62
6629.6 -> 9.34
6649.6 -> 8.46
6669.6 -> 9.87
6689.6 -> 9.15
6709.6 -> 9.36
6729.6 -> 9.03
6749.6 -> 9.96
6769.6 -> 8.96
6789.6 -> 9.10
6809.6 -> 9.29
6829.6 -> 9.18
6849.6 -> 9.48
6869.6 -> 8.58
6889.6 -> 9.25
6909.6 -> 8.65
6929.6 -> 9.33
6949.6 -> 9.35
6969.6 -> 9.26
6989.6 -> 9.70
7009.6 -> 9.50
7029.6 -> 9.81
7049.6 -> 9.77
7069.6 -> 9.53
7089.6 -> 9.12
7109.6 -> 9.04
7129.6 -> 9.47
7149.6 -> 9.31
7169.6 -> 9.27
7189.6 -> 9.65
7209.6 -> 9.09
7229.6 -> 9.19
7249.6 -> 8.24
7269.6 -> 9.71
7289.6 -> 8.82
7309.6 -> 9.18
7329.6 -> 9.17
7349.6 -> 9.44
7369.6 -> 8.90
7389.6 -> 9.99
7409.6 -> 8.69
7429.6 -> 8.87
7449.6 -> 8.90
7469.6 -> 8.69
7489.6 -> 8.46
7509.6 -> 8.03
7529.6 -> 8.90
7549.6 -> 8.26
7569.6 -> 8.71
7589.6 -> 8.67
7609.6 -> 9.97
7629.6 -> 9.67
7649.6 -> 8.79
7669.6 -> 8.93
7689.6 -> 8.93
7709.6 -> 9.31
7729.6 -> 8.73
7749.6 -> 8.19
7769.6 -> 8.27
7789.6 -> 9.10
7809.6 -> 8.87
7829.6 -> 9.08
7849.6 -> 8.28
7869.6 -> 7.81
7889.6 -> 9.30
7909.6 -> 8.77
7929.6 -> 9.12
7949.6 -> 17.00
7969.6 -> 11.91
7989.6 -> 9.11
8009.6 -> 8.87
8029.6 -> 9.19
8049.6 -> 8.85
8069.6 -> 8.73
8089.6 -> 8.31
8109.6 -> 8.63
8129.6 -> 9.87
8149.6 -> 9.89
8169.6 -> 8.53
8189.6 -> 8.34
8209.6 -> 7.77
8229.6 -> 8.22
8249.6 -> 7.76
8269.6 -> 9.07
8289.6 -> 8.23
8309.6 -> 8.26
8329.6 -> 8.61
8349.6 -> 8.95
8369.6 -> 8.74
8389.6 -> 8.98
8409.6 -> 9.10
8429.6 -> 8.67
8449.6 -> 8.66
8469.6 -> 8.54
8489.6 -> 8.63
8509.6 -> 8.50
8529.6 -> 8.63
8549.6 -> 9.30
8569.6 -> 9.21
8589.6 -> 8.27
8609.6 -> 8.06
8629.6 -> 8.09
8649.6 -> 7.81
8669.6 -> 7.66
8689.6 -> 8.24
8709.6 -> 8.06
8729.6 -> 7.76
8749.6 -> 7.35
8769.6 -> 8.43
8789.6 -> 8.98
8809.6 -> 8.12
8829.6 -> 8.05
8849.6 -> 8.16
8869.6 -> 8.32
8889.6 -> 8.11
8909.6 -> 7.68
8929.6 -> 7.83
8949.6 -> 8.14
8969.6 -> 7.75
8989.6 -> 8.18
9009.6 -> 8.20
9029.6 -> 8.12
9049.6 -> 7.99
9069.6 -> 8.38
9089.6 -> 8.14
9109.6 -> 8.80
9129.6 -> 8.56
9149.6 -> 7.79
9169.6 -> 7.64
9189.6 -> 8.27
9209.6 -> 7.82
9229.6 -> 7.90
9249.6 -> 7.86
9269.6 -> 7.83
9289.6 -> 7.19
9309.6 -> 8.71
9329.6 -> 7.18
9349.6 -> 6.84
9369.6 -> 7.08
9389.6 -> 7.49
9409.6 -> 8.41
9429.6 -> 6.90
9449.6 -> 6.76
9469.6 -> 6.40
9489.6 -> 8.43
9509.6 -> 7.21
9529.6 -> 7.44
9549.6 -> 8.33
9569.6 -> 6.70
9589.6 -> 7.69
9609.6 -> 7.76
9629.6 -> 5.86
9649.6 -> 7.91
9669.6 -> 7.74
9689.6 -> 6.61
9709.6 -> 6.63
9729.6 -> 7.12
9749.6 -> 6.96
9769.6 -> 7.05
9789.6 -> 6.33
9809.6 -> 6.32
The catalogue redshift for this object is 0.21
